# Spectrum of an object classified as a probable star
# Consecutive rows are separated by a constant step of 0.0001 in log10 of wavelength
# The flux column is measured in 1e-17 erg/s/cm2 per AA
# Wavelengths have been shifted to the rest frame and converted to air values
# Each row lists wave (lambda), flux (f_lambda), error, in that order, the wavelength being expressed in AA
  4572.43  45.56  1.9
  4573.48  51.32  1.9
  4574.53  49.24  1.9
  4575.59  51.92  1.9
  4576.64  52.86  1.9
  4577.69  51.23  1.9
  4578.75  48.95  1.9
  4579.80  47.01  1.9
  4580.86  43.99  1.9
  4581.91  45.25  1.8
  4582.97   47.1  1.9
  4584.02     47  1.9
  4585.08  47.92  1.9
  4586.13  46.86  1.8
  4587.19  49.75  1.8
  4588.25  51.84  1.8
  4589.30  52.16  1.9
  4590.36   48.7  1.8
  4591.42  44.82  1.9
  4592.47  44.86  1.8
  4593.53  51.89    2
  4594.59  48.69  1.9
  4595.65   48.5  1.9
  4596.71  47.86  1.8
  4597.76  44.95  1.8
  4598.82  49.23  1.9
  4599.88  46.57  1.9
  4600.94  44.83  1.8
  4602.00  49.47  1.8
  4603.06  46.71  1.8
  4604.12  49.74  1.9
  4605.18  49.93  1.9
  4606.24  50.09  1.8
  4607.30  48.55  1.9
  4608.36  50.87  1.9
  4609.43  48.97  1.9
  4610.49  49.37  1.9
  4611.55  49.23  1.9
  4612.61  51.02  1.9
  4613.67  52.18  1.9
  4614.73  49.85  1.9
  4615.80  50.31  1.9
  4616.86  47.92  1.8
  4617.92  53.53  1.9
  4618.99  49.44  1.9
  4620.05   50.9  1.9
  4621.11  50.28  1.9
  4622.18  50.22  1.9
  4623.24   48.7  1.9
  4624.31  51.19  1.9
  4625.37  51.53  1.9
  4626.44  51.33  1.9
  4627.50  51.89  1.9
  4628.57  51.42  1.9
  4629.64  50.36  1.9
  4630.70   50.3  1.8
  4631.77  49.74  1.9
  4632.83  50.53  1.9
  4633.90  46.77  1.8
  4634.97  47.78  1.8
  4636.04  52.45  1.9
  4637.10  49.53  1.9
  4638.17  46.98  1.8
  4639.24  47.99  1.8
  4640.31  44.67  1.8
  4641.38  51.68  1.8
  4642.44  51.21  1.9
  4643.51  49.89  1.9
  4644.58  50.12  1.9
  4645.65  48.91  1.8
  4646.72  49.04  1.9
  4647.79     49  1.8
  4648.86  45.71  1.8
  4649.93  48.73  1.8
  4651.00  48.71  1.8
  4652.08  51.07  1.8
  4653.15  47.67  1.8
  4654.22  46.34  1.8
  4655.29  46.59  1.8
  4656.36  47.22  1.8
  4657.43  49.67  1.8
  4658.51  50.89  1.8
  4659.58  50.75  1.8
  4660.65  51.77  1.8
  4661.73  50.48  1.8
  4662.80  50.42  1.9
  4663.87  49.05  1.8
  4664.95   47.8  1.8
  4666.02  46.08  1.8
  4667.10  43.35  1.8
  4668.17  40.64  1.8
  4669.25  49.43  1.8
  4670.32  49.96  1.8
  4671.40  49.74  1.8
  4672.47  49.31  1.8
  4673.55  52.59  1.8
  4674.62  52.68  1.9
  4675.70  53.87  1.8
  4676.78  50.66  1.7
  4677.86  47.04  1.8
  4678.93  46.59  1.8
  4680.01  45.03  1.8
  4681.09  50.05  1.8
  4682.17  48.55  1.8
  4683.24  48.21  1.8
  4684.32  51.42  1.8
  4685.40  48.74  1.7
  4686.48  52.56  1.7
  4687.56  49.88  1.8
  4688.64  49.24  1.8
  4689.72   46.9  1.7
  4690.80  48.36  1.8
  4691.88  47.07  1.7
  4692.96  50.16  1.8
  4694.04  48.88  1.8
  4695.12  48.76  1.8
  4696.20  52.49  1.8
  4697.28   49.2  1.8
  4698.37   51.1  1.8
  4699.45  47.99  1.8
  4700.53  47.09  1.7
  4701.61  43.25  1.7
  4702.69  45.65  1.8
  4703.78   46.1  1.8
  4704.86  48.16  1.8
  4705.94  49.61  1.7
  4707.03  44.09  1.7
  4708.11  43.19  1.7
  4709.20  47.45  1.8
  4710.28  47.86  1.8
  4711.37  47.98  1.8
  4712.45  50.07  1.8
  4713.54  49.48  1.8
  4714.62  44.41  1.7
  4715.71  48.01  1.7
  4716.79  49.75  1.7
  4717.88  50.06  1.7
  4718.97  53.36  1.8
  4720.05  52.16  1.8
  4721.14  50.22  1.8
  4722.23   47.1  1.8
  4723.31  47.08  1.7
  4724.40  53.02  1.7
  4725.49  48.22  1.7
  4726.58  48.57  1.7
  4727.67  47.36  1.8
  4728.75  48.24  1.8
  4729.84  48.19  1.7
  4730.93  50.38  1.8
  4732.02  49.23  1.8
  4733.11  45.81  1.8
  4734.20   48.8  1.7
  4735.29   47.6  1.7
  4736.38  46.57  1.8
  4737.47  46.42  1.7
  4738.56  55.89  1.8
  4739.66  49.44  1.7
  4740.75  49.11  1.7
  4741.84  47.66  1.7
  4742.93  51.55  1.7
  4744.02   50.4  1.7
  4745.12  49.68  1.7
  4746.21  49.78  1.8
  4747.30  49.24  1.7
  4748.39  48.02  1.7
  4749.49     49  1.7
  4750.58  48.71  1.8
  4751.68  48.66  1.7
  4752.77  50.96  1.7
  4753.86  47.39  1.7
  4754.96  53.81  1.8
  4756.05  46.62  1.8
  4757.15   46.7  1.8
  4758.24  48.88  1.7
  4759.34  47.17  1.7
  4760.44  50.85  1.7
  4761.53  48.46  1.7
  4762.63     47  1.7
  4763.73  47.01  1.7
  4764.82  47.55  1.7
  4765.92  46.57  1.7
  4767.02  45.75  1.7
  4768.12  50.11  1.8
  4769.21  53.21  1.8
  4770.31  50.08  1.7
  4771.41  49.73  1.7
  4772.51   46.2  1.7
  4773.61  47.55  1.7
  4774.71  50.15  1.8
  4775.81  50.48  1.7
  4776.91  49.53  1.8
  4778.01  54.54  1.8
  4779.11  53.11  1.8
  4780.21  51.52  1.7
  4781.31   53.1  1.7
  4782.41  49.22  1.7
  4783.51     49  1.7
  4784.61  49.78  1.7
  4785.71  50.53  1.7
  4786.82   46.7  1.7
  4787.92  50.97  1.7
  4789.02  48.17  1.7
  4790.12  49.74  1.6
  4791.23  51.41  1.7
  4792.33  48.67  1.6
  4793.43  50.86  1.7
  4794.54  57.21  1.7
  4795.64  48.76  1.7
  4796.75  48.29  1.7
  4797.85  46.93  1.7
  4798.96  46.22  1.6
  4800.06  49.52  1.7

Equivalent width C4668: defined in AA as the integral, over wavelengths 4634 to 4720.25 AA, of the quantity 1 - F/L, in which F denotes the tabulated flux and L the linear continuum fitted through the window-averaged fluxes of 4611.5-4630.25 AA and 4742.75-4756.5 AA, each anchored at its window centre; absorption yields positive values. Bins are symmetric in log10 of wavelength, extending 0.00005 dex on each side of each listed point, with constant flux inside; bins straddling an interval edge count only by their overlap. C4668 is 2.54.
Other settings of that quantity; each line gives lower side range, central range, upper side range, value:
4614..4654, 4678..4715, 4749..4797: 1.1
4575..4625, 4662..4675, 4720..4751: 0.2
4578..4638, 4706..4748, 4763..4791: 0.6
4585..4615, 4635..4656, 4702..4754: 0.0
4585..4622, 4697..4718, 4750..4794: 0.8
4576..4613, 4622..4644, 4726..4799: -0.5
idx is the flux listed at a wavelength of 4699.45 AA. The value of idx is 47.99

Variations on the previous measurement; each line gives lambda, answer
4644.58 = 50.12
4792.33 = 48.67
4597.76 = 44.95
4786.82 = 46.7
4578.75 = 48.95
